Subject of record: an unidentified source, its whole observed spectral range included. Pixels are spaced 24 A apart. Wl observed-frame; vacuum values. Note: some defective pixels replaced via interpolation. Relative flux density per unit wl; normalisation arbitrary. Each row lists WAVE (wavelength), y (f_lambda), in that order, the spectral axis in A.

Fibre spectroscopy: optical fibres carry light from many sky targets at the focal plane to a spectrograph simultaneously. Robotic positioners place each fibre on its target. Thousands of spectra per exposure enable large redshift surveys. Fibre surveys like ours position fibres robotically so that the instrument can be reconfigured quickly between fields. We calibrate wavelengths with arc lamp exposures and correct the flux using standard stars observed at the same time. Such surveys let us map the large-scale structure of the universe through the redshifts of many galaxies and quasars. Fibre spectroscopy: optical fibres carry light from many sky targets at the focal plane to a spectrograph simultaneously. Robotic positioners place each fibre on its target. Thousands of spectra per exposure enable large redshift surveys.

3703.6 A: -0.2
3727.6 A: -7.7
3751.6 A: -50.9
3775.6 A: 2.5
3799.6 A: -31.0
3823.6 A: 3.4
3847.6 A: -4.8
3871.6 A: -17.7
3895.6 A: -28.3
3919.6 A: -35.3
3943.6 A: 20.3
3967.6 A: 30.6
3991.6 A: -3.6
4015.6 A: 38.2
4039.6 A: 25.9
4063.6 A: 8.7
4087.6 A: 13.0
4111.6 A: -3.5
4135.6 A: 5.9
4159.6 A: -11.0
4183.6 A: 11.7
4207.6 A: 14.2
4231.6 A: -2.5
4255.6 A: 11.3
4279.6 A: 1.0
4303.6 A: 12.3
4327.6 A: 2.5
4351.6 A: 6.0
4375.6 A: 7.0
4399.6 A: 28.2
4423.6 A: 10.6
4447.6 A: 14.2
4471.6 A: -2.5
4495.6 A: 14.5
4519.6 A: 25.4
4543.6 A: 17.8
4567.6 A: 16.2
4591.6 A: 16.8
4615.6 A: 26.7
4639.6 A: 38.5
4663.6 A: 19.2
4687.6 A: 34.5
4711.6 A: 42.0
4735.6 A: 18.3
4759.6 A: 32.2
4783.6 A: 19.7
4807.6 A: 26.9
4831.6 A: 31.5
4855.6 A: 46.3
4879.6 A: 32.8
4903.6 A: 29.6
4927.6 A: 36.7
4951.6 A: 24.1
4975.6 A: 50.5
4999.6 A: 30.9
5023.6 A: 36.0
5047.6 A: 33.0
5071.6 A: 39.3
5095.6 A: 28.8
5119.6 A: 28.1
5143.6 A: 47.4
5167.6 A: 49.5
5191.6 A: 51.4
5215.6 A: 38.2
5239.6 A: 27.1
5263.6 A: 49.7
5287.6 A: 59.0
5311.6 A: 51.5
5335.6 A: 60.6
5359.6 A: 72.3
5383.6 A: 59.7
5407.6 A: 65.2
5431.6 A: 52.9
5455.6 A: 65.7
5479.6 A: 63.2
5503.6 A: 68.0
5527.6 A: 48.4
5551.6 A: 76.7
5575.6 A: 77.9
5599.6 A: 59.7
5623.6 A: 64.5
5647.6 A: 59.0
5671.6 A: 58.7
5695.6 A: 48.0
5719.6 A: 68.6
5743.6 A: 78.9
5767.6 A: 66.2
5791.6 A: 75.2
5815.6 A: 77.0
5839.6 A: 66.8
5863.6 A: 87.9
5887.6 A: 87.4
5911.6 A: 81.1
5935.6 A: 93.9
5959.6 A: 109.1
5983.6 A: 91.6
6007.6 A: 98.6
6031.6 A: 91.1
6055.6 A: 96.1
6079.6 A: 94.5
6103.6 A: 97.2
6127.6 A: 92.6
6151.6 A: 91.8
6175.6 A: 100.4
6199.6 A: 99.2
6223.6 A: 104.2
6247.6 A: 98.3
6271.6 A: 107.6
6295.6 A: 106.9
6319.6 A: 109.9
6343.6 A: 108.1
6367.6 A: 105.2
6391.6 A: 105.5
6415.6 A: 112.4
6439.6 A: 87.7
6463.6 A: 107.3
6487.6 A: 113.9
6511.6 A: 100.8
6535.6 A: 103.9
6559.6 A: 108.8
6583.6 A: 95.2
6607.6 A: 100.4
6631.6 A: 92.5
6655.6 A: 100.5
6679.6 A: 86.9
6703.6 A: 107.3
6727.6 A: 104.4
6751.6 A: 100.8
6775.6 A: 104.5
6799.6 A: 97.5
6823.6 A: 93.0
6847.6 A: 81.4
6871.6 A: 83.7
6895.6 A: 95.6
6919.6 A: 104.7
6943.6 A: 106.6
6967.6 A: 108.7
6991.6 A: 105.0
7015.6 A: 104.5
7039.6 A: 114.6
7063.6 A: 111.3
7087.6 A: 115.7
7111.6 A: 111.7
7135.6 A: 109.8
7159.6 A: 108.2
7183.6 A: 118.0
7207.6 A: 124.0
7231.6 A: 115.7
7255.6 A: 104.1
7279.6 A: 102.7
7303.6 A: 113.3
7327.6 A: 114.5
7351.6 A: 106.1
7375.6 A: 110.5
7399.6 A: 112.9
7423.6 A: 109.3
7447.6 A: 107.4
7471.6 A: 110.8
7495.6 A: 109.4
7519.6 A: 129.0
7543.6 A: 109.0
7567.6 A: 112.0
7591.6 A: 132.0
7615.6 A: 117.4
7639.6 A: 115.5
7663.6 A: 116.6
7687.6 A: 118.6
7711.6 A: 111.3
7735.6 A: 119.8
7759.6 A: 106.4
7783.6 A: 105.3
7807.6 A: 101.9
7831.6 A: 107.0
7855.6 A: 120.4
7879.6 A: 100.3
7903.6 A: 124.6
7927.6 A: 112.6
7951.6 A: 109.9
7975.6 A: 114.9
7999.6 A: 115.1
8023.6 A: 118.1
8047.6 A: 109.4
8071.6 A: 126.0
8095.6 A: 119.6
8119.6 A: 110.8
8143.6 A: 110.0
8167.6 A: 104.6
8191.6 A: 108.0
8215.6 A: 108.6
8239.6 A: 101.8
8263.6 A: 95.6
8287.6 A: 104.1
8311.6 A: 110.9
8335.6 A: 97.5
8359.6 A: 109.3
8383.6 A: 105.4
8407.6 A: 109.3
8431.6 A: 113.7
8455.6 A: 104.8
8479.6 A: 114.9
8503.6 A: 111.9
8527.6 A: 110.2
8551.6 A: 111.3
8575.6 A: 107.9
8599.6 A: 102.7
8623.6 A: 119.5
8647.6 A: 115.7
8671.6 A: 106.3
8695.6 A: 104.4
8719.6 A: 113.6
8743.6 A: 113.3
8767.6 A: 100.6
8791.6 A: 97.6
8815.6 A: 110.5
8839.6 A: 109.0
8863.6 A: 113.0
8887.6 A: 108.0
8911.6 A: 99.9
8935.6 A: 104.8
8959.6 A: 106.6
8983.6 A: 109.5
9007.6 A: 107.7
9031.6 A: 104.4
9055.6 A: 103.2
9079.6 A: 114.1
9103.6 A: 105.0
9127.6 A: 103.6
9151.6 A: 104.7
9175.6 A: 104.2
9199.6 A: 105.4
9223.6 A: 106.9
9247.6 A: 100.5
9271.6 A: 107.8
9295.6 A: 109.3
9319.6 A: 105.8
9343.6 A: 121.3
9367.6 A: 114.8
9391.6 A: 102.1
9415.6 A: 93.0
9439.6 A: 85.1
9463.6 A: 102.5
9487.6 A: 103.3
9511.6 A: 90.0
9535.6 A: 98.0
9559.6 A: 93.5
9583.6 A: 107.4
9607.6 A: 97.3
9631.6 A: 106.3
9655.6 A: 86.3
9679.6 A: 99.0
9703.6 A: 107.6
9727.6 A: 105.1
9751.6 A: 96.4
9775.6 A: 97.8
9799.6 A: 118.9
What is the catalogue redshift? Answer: 0.32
